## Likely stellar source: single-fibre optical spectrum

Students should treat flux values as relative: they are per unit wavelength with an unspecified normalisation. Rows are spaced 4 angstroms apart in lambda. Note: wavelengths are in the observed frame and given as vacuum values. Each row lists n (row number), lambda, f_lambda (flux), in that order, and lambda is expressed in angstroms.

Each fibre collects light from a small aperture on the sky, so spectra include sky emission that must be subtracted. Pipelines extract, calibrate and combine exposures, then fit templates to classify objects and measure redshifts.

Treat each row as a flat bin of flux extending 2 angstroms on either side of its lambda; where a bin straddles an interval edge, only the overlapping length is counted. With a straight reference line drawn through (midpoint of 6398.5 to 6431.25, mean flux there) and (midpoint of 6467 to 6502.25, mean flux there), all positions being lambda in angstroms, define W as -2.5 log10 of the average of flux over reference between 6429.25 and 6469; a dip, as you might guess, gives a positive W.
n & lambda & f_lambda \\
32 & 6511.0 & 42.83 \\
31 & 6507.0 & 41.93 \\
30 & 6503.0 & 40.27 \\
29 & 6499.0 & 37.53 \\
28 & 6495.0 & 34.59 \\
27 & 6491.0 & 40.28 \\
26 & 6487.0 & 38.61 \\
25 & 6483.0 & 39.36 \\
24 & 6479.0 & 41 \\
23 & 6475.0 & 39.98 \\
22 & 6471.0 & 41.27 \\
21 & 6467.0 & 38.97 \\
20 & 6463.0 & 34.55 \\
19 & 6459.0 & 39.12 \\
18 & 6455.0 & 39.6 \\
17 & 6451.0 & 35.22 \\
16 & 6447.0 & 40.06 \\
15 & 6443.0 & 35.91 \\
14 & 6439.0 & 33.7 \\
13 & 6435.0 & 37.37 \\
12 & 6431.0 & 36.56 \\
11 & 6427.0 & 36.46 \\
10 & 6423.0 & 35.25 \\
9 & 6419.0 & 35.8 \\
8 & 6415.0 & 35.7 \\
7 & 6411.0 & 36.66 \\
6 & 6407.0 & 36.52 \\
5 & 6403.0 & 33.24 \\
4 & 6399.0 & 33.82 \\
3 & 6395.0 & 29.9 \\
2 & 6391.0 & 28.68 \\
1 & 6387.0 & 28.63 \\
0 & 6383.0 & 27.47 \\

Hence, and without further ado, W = 0.006 mag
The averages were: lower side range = 35.6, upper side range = 39.1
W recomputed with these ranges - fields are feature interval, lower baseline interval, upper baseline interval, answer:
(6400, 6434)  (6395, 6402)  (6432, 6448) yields -0.044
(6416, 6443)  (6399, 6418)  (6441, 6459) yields 0.023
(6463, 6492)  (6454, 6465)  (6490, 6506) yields -0.046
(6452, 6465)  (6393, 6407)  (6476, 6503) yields -0.025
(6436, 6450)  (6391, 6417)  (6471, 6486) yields 0.019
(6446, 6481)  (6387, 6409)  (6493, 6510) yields -0.071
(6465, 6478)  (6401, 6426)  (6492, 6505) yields -0.088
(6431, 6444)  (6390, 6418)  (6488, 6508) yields -0.008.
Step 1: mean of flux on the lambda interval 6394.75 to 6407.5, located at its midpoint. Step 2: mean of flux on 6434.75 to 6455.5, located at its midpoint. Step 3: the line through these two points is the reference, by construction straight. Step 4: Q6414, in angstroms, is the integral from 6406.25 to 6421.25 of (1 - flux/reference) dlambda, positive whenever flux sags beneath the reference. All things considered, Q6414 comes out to -0.8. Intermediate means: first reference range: 33.5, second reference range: 36.8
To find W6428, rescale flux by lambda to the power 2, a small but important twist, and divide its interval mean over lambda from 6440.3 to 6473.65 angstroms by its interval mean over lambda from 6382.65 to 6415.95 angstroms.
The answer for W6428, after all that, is 1.19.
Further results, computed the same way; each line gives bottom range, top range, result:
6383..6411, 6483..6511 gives 1.27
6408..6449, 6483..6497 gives 1.07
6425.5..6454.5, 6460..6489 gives 1.08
